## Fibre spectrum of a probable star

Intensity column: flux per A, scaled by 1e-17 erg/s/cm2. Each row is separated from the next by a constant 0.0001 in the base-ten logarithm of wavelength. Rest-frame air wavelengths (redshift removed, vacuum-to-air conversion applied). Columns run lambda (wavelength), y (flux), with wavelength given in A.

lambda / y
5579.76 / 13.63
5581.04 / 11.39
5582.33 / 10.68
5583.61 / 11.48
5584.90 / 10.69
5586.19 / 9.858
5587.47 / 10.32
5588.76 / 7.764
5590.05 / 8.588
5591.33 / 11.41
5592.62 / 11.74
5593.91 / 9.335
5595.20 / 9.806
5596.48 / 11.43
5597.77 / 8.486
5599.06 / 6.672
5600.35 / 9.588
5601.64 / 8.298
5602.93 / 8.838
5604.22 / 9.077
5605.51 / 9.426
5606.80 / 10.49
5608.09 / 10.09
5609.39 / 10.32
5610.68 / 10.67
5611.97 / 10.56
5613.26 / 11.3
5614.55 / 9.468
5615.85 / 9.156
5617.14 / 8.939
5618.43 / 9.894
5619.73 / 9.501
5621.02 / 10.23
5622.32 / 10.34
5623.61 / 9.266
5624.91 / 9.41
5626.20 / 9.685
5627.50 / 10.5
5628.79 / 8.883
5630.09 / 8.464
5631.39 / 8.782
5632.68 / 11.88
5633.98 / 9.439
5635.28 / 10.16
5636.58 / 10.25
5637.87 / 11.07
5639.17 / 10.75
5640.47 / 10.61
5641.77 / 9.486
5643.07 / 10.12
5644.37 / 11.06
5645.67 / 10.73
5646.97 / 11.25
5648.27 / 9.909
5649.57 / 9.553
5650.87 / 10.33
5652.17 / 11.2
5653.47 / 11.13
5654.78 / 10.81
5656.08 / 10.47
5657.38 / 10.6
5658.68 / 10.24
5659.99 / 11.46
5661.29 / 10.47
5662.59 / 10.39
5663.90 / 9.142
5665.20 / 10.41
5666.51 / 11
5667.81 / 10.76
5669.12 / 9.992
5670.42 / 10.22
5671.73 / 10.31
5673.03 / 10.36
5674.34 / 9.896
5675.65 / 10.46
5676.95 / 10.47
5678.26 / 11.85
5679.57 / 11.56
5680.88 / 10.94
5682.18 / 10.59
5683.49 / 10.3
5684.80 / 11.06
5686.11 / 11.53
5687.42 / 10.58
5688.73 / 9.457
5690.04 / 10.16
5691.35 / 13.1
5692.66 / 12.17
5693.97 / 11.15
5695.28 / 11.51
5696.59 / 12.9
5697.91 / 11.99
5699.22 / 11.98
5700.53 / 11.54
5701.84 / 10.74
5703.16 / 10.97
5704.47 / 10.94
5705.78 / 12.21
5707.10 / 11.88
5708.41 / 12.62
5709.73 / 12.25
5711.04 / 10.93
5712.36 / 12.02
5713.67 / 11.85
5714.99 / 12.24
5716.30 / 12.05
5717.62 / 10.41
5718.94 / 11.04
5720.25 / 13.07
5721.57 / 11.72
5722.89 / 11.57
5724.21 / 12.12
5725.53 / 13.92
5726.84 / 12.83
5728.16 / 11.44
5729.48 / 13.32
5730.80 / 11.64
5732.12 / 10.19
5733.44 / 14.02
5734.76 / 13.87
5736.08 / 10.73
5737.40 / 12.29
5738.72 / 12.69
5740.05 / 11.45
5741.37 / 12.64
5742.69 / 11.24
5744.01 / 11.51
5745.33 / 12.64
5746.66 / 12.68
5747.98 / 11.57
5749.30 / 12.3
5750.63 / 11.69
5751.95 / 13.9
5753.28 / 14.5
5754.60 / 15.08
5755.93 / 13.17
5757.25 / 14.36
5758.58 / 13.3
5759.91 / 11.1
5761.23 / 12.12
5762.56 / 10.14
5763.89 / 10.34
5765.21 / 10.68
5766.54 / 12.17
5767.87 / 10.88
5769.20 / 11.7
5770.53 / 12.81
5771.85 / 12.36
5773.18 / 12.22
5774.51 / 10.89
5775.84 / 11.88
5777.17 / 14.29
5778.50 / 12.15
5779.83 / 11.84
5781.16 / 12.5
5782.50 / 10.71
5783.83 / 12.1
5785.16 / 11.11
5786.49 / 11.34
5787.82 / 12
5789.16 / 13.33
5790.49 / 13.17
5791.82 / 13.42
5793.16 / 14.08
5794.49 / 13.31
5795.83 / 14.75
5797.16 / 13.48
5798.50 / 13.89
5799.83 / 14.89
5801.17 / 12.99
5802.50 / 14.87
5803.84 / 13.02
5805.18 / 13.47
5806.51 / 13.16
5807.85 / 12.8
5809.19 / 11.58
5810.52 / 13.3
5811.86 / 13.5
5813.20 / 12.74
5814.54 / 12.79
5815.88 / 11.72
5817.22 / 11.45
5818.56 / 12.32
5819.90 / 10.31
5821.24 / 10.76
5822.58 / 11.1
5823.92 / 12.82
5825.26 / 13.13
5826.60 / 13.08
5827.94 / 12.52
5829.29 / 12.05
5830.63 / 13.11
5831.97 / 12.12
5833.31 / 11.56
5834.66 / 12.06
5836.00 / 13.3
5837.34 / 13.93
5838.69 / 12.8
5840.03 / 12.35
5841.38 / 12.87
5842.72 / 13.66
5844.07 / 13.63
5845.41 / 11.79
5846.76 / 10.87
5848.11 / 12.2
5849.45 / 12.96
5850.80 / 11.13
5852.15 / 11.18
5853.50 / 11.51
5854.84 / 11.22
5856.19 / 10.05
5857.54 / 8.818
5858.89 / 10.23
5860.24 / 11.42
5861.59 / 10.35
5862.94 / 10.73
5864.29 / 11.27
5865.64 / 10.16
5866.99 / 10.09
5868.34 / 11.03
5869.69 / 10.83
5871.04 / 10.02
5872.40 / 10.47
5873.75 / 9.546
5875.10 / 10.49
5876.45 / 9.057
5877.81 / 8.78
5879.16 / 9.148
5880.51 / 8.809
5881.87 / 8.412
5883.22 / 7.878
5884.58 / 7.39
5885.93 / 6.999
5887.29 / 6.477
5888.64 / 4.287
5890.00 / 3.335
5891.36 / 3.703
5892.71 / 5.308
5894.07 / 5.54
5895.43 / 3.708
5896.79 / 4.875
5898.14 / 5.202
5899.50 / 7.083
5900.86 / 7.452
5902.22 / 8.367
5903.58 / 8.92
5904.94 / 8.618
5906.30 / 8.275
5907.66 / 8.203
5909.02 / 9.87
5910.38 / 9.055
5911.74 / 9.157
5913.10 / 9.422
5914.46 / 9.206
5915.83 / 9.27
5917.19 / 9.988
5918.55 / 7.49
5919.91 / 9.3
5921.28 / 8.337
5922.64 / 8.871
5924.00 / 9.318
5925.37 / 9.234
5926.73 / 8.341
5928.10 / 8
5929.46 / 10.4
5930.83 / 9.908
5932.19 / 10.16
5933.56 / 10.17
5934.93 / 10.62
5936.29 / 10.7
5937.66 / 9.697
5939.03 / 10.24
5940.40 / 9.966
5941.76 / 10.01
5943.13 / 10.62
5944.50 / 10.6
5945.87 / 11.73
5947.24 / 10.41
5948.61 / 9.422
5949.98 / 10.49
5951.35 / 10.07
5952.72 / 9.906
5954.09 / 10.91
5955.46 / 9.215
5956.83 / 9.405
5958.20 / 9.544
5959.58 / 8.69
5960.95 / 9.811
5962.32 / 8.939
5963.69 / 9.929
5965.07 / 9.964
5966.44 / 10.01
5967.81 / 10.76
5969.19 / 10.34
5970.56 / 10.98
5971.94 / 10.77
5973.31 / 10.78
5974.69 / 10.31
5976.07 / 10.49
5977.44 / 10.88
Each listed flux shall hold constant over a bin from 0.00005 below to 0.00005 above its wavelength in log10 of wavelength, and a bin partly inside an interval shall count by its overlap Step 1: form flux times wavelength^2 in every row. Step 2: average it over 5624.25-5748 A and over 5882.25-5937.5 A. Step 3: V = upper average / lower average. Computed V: 0.77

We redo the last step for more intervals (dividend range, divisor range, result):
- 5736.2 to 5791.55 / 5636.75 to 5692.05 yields 1.19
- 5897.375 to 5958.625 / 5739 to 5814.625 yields 0.78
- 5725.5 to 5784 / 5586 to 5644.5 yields 1.31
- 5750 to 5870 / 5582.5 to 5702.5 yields 1.26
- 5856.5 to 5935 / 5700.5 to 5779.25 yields 0.75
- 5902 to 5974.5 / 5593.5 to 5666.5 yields 1.08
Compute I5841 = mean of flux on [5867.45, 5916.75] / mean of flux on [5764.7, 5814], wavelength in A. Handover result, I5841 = 0.6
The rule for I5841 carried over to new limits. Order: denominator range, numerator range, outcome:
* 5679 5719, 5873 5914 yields 0.65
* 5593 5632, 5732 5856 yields 1.30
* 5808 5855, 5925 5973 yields 0.81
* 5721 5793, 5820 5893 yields 0.85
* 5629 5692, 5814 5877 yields 1.10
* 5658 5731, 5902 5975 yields 0.86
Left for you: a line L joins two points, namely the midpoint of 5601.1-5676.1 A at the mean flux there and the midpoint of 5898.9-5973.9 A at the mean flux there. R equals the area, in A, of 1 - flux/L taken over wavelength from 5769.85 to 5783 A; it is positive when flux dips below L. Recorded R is -3.07 A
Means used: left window 10.1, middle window 12.2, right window 9.58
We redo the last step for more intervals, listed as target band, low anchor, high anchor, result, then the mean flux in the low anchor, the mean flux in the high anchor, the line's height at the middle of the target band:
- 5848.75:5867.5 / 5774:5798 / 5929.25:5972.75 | 1.17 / 12.6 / 10.1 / 11.5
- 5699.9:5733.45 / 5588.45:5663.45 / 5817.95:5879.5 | -4.07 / 10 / 11.4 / 10.6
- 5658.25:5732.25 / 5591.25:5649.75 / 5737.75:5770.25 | -0.55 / 9.91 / 12.2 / 11.2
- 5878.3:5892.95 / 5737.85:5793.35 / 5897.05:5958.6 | 5.12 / 12.3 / 9.33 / 10.1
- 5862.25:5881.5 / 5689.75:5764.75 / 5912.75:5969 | 0.93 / 12.1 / 9.74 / 10.5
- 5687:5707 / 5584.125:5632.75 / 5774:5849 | -0.87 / 9.69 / 12.6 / 11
